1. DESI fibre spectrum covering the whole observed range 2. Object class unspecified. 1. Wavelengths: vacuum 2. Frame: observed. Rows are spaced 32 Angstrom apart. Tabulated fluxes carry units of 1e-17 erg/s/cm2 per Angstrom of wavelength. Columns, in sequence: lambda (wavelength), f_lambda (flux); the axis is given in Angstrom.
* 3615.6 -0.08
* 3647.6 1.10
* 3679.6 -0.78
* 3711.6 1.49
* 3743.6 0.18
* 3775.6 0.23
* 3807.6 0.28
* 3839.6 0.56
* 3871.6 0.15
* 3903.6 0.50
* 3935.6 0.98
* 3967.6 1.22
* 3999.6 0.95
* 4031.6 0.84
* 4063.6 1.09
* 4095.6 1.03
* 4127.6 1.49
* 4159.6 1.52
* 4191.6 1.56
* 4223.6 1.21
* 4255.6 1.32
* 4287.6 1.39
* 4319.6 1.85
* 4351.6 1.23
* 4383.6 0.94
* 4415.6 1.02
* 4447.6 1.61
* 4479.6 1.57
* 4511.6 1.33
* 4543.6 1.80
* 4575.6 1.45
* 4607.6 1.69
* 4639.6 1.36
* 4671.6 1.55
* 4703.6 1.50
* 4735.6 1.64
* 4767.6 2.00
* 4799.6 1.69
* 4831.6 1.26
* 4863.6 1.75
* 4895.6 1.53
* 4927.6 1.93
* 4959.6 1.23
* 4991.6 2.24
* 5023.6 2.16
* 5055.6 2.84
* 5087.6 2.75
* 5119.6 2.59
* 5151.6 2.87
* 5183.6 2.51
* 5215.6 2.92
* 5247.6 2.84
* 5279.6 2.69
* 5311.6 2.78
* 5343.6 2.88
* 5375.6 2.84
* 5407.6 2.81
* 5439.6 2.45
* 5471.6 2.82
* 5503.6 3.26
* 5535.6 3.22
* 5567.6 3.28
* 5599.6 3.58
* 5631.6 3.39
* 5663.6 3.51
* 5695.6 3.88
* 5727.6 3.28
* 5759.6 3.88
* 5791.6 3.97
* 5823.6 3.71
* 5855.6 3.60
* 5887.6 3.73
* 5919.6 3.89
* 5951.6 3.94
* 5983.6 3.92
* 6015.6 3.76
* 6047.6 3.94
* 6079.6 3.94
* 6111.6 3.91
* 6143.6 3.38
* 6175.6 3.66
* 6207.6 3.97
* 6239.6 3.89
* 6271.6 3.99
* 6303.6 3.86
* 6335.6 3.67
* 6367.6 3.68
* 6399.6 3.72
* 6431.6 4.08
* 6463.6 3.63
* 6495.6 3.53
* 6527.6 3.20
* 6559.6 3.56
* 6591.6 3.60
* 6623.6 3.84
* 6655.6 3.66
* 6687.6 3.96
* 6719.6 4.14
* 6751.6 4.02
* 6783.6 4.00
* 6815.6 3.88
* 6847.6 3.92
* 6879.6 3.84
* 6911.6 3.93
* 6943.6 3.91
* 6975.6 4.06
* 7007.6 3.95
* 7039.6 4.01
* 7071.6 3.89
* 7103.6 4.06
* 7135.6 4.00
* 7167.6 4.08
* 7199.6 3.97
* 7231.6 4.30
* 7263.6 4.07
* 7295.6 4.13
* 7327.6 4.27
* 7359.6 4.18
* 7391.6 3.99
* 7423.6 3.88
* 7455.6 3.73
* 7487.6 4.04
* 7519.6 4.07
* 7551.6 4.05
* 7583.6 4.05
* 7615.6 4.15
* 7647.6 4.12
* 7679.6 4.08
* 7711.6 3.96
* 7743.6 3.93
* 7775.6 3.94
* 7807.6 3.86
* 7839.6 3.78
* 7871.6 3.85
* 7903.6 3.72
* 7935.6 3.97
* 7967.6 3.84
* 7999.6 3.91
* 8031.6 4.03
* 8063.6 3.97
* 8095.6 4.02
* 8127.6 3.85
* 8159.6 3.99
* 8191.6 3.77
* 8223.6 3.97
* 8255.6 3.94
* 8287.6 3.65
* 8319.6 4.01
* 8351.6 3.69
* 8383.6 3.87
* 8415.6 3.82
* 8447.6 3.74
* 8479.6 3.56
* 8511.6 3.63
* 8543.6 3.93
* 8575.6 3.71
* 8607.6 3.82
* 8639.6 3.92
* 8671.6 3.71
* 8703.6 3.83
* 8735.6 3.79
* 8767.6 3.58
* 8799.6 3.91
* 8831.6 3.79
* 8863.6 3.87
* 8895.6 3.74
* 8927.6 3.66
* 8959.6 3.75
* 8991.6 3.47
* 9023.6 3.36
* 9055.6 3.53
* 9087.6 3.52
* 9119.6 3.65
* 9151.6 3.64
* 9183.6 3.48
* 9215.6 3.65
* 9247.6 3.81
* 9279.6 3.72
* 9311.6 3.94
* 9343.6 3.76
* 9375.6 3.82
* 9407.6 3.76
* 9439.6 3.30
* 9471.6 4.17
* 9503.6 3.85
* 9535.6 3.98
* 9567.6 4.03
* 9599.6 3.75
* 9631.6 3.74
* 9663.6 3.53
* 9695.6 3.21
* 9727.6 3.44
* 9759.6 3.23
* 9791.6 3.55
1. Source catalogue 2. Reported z 0.261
